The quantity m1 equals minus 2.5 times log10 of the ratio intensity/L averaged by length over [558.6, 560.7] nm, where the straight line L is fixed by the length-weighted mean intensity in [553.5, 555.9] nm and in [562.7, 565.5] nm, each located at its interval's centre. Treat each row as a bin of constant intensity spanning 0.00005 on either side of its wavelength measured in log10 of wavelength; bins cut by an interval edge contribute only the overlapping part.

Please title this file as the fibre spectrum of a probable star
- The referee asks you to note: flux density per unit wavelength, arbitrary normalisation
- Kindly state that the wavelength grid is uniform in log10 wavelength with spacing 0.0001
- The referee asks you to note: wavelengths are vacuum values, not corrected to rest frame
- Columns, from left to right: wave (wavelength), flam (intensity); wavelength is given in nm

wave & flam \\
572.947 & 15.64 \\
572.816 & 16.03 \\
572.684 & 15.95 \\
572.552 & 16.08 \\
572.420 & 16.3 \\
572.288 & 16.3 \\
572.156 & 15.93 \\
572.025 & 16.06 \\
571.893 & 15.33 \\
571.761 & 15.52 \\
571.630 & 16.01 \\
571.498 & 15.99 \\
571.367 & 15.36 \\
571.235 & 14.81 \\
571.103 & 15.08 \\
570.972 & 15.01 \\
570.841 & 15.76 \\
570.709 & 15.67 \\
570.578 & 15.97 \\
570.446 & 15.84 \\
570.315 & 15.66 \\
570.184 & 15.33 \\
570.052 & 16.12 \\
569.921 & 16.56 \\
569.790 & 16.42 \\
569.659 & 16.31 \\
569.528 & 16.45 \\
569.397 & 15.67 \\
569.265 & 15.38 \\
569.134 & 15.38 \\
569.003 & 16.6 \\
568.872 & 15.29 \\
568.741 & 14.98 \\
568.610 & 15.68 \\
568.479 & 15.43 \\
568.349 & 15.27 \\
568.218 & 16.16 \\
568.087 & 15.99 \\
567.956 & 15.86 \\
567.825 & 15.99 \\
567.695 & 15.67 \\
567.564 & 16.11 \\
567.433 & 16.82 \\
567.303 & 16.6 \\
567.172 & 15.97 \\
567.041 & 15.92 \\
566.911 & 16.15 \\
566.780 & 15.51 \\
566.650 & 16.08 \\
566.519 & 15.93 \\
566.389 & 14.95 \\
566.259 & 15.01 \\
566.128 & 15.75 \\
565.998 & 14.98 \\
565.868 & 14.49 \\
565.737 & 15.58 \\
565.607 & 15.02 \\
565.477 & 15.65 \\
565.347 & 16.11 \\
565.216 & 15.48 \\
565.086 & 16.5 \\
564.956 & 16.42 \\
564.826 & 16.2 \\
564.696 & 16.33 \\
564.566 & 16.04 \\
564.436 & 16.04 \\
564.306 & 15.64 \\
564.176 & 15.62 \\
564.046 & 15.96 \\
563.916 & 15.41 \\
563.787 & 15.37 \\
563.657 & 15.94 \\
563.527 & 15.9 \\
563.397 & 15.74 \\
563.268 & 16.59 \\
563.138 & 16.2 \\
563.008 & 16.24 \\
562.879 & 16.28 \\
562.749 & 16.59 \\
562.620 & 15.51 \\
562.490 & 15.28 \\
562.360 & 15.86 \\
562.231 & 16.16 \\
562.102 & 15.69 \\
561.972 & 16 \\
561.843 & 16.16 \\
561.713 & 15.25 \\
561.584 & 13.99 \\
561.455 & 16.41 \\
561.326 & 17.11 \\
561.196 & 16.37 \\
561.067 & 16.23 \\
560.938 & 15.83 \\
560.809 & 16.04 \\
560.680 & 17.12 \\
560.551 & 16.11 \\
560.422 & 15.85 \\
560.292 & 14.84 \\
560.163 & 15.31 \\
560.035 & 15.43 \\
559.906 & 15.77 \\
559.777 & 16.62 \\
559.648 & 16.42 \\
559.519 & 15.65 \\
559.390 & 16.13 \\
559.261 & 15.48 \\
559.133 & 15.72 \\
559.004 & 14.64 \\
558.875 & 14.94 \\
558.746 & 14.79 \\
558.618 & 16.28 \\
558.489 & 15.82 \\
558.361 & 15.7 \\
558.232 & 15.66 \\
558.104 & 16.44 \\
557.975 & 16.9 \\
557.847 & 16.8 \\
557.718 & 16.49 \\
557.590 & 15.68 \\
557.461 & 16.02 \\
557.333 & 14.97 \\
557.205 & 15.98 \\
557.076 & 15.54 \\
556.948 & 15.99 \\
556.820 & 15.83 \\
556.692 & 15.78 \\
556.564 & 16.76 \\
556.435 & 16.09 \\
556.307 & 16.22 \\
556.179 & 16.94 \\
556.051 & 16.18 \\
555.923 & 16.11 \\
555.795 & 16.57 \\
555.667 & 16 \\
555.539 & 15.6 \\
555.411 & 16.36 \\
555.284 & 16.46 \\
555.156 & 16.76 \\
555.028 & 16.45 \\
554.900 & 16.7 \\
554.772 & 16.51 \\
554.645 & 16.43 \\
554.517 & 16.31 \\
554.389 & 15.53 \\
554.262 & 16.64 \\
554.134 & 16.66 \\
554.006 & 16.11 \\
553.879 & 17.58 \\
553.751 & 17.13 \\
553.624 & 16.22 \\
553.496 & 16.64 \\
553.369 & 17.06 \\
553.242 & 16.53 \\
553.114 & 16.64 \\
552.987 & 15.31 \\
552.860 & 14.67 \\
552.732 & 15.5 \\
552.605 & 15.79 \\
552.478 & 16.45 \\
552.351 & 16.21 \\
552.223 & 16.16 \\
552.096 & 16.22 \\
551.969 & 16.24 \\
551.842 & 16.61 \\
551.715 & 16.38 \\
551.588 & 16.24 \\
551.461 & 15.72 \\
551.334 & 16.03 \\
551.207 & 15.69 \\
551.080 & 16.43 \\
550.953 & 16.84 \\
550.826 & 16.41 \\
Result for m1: 0.04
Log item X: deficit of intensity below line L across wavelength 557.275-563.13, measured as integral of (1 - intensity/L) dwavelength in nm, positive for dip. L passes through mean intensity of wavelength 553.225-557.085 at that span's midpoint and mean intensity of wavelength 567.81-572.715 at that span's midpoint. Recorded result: 0.11 nm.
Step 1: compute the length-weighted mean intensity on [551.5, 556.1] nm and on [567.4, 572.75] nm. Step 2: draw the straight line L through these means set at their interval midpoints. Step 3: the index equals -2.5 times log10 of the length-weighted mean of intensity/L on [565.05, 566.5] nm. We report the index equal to 0.04 mag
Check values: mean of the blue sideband 16.3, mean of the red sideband 15.8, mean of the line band 15.4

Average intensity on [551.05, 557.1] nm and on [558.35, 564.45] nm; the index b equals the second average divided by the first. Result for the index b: 1.0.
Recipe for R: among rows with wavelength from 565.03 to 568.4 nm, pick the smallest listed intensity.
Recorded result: 14.49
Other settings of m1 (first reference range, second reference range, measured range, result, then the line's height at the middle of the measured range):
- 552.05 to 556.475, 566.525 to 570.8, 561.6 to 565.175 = 0.01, 16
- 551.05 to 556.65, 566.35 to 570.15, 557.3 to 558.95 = 0.02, 16.2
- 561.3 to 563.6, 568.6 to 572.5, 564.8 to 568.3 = 0.00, 15.8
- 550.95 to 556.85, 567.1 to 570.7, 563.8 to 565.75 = 0.01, 16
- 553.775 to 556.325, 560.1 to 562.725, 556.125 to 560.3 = 0.02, 16.1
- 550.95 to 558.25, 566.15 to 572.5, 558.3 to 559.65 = 0.04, 16.1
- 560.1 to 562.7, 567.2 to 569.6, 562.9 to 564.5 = 0.00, 15.9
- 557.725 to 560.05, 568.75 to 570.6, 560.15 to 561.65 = -0.01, 15.9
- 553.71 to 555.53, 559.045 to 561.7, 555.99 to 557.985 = 0.01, 16.3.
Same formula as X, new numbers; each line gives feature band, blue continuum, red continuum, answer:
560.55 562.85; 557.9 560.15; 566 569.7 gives -0.03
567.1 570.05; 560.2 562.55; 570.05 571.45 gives -0.07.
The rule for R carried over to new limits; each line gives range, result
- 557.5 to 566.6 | 13.99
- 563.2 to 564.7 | 15.37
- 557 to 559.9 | 14.64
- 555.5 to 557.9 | 14.97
